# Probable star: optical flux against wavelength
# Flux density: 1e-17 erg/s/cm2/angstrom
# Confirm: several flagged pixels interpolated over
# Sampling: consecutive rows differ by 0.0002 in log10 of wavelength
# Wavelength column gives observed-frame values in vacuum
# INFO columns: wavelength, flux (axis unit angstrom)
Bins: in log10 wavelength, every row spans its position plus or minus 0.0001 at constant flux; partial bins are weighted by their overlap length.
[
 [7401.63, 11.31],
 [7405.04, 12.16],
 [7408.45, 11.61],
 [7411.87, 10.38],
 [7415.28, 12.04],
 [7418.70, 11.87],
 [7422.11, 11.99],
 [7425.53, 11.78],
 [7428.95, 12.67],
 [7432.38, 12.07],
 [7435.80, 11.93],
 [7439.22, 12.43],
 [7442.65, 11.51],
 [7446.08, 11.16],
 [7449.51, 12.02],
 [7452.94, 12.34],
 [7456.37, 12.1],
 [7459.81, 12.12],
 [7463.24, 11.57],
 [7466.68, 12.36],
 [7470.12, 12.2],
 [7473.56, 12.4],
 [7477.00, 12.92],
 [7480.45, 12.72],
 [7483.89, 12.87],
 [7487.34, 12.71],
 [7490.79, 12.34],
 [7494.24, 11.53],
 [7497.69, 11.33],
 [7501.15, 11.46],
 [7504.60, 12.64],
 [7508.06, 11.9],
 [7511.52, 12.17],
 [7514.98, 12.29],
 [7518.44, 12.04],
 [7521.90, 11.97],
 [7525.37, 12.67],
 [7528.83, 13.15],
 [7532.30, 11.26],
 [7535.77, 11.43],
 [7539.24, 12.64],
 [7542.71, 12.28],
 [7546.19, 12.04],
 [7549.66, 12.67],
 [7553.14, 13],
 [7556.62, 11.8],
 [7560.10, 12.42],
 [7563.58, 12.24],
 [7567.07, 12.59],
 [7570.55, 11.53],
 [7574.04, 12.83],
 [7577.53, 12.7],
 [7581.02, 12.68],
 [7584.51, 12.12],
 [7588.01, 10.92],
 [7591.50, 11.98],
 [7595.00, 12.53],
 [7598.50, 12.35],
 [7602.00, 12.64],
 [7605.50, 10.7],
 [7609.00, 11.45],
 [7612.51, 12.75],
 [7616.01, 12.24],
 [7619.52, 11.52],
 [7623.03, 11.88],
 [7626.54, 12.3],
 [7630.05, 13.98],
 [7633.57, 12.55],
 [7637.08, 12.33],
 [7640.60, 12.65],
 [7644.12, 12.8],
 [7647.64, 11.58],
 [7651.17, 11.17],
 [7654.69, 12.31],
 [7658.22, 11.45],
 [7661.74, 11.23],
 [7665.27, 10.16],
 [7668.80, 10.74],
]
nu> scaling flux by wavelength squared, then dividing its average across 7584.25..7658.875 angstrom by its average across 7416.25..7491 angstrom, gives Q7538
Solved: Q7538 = 1.0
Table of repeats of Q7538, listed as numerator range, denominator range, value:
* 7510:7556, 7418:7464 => 1.05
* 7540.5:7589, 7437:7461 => 1.06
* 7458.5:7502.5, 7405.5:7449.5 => 1.05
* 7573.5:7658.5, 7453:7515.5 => 1.03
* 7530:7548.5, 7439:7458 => 1.03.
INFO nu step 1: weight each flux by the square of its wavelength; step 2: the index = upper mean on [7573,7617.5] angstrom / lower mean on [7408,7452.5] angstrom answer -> 1.1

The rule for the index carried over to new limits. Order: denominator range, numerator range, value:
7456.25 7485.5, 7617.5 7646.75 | 1.05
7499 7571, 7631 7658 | 1.03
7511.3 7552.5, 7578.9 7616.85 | 1.00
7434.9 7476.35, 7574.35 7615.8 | 1.04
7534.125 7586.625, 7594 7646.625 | 1.01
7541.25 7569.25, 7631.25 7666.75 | 0.98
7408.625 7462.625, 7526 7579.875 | 1.07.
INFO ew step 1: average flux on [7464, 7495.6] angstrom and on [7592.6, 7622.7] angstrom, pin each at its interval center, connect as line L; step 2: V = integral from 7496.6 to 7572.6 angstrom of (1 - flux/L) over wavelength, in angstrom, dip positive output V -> 0.51 angstrom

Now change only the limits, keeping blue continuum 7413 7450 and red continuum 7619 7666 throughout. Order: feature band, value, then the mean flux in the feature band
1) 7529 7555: -0.6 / 12.2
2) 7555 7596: -0.6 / 12.2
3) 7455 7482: -0.8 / 12.3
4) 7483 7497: -0.3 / 12.3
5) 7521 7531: -0.5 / 12.6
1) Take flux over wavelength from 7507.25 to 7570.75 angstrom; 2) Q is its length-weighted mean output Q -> 12.2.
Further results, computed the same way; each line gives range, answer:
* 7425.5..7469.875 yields 12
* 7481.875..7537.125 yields 12.1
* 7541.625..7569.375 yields 12.4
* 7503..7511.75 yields 12.2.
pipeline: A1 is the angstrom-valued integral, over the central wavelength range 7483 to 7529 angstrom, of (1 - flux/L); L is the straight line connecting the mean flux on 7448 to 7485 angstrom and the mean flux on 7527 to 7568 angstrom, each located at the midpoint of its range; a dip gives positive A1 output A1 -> 0.5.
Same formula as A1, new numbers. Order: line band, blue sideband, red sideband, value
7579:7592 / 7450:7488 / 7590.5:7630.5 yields 0.3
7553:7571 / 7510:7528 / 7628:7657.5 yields 0.1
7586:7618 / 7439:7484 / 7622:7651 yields 1.1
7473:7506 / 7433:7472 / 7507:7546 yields -0.6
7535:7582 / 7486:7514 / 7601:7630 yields -1.3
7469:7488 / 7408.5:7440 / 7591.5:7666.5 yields -1.2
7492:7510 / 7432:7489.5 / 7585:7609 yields 0.5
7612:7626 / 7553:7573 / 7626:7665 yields 0.1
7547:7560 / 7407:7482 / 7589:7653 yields -0.4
